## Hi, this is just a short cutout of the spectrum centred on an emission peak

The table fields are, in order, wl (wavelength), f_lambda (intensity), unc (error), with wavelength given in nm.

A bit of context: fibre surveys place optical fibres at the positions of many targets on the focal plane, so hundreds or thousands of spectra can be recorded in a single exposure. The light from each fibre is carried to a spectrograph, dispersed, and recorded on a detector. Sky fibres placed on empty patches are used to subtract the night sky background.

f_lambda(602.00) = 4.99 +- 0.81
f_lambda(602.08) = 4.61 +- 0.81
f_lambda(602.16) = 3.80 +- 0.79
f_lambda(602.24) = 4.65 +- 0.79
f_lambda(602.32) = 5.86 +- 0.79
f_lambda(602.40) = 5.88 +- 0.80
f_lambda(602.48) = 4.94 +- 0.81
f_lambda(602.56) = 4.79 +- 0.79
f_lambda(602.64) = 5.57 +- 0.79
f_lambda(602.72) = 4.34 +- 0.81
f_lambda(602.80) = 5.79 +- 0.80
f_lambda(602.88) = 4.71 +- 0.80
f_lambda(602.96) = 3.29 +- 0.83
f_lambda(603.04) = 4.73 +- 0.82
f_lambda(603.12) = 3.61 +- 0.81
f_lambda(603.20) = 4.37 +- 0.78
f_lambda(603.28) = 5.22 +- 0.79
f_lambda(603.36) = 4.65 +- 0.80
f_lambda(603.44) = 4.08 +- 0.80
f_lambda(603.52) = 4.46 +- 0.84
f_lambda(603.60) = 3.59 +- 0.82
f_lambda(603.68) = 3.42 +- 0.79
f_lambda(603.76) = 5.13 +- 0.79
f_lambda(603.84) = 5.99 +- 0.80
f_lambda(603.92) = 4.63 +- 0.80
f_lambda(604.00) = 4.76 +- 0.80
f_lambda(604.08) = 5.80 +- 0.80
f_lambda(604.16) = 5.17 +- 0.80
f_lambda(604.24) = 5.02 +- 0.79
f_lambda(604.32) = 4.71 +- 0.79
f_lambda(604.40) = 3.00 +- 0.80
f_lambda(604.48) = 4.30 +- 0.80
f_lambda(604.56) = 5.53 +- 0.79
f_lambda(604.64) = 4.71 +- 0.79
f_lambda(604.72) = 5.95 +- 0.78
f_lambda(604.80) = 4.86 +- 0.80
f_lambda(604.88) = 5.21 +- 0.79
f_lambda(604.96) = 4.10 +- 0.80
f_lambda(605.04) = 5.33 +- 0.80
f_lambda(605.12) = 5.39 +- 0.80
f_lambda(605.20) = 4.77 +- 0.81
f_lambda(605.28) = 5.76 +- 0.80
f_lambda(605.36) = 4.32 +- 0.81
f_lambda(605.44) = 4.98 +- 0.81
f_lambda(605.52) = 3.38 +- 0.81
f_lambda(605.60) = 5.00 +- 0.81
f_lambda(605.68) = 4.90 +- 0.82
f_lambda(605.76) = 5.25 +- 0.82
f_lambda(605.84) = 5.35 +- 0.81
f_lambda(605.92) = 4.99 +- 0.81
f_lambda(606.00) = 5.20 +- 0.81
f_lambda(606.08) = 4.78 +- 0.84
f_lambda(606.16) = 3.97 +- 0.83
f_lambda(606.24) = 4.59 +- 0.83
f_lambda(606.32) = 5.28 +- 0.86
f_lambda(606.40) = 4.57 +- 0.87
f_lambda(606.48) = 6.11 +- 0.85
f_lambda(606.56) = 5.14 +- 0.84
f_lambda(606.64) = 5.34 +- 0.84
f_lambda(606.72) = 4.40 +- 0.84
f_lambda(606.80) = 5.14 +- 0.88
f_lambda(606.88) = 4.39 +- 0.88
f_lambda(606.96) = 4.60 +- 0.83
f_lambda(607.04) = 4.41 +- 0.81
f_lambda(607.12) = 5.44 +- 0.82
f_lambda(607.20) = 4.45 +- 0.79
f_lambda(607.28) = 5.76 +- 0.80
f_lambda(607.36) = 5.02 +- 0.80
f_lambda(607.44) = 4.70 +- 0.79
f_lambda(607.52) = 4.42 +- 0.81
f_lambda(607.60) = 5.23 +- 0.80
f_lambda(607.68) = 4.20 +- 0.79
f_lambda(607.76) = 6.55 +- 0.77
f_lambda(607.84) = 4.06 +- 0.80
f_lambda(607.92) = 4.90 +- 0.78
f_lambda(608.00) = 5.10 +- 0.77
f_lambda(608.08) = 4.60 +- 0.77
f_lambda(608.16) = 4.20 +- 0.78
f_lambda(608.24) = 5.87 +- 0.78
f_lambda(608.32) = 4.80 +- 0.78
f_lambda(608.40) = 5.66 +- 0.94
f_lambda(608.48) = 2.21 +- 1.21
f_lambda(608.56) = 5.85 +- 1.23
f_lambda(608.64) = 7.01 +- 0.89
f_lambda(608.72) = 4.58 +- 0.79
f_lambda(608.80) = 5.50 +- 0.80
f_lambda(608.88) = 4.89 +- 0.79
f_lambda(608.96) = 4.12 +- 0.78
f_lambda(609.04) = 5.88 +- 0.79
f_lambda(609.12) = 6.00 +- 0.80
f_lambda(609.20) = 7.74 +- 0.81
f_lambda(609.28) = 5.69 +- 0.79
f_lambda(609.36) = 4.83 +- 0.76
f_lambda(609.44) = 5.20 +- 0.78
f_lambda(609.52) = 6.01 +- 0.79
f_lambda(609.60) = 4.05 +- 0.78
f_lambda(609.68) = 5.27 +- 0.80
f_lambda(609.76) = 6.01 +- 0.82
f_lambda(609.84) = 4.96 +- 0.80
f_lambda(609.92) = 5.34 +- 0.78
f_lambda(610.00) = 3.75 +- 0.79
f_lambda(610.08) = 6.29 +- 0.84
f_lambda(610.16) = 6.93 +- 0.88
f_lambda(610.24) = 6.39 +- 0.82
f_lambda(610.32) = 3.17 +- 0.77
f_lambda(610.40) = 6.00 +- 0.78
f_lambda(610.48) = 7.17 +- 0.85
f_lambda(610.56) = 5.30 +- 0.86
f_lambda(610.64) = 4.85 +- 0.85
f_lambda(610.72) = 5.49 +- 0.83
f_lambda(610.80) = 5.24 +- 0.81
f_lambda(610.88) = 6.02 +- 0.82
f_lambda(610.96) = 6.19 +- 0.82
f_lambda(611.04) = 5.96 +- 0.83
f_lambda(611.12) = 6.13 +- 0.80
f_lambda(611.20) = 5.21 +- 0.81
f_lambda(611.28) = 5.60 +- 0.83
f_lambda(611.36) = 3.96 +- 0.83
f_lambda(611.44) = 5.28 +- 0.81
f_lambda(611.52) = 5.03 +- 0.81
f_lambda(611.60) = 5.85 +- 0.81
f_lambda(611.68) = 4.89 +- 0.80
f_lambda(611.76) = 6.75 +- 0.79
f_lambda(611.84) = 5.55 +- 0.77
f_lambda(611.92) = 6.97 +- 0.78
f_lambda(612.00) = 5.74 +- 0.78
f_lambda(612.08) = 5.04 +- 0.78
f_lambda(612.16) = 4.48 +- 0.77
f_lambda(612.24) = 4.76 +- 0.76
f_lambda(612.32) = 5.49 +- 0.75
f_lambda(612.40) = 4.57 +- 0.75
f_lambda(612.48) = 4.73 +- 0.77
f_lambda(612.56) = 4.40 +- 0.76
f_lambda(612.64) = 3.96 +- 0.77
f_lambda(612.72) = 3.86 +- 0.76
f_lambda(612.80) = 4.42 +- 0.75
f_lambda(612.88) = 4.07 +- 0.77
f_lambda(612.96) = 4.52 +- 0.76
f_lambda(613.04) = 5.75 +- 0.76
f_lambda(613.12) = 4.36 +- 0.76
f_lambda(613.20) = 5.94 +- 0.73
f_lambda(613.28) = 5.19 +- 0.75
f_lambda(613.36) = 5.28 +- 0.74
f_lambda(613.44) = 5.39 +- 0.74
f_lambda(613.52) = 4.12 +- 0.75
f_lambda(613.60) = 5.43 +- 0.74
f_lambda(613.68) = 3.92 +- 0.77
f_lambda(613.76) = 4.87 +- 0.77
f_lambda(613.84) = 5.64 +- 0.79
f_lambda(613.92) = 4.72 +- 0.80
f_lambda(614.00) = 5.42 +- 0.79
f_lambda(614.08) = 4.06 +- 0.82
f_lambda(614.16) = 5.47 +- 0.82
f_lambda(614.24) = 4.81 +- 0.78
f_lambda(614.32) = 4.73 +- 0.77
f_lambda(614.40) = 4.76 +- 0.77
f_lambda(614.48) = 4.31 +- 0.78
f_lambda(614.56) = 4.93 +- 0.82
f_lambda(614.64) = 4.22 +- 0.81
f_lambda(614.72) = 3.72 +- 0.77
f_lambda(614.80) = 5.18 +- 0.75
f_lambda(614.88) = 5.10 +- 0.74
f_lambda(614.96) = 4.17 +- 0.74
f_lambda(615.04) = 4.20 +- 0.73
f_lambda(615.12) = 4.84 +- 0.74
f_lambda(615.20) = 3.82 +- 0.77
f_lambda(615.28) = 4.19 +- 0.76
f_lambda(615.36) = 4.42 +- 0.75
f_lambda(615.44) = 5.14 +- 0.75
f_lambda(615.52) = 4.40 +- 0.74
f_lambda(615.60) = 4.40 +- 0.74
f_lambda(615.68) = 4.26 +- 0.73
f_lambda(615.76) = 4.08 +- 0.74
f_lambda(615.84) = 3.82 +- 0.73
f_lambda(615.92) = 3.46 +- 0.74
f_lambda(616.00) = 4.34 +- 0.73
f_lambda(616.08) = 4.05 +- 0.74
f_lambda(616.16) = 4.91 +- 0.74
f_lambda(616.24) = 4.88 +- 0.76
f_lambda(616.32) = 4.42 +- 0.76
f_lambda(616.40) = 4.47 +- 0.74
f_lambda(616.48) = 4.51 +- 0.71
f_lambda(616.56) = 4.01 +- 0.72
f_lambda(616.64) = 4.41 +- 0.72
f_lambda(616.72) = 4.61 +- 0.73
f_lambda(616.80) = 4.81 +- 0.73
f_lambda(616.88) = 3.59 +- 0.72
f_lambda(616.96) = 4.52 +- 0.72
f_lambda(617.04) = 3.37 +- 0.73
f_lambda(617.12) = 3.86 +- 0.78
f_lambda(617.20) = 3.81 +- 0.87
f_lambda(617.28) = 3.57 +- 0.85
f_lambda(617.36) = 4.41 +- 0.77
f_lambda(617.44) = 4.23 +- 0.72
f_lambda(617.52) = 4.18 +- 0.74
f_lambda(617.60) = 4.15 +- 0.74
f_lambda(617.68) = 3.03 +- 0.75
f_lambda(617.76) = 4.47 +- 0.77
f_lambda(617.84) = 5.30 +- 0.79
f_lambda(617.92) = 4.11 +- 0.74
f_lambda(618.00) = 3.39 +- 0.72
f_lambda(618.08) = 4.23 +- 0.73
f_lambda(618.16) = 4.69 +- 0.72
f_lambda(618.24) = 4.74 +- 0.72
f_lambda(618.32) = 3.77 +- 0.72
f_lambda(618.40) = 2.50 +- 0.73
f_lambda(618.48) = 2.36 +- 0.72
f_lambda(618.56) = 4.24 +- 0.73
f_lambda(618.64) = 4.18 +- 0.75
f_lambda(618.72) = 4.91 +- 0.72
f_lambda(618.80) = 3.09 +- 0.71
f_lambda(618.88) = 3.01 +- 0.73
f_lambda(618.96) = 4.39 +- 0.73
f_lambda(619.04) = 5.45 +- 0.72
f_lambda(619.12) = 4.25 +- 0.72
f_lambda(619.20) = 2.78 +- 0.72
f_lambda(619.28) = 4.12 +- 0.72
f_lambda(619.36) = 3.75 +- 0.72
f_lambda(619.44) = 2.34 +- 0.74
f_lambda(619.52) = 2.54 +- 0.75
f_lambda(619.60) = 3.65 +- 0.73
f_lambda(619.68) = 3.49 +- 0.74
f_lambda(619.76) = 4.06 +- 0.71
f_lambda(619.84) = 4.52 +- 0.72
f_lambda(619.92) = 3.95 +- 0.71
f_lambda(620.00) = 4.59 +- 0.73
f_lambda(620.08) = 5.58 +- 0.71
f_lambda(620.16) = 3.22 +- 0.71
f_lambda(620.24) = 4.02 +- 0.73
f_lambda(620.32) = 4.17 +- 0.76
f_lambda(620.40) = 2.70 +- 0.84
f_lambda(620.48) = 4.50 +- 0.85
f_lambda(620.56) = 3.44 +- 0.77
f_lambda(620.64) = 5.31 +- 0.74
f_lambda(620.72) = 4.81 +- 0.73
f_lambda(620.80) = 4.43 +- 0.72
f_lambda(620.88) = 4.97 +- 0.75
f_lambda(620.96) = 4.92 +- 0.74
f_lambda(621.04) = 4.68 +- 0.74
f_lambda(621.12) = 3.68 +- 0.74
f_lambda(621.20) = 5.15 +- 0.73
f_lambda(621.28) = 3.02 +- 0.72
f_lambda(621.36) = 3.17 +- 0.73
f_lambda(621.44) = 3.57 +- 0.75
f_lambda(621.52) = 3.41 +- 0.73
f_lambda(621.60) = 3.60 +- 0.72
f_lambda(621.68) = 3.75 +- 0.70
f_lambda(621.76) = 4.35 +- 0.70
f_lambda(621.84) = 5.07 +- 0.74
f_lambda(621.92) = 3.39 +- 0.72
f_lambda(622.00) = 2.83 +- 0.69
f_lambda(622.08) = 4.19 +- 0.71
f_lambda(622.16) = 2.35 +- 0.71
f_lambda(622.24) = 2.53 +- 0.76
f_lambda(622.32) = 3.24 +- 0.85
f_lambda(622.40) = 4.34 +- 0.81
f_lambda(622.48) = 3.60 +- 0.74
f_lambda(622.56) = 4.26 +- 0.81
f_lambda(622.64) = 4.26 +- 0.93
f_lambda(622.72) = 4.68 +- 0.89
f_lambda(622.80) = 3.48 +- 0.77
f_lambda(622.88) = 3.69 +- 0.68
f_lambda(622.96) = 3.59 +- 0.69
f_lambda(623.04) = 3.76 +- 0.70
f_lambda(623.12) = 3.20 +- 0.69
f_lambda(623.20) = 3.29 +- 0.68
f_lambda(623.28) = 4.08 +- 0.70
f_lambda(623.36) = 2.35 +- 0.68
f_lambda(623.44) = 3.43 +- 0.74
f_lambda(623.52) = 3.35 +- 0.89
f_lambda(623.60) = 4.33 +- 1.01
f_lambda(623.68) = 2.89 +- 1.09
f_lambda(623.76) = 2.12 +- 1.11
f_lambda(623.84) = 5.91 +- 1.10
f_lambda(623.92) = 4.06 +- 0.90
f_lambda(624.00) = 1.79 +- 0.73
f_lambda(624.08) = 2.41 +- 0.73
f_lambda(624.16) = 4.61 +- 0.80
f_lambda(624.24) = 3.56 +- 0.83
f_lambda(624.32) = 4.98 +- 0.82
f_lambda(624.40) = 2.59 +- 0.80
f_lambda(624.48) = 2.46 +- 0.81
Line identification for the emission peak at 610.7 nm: C III]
